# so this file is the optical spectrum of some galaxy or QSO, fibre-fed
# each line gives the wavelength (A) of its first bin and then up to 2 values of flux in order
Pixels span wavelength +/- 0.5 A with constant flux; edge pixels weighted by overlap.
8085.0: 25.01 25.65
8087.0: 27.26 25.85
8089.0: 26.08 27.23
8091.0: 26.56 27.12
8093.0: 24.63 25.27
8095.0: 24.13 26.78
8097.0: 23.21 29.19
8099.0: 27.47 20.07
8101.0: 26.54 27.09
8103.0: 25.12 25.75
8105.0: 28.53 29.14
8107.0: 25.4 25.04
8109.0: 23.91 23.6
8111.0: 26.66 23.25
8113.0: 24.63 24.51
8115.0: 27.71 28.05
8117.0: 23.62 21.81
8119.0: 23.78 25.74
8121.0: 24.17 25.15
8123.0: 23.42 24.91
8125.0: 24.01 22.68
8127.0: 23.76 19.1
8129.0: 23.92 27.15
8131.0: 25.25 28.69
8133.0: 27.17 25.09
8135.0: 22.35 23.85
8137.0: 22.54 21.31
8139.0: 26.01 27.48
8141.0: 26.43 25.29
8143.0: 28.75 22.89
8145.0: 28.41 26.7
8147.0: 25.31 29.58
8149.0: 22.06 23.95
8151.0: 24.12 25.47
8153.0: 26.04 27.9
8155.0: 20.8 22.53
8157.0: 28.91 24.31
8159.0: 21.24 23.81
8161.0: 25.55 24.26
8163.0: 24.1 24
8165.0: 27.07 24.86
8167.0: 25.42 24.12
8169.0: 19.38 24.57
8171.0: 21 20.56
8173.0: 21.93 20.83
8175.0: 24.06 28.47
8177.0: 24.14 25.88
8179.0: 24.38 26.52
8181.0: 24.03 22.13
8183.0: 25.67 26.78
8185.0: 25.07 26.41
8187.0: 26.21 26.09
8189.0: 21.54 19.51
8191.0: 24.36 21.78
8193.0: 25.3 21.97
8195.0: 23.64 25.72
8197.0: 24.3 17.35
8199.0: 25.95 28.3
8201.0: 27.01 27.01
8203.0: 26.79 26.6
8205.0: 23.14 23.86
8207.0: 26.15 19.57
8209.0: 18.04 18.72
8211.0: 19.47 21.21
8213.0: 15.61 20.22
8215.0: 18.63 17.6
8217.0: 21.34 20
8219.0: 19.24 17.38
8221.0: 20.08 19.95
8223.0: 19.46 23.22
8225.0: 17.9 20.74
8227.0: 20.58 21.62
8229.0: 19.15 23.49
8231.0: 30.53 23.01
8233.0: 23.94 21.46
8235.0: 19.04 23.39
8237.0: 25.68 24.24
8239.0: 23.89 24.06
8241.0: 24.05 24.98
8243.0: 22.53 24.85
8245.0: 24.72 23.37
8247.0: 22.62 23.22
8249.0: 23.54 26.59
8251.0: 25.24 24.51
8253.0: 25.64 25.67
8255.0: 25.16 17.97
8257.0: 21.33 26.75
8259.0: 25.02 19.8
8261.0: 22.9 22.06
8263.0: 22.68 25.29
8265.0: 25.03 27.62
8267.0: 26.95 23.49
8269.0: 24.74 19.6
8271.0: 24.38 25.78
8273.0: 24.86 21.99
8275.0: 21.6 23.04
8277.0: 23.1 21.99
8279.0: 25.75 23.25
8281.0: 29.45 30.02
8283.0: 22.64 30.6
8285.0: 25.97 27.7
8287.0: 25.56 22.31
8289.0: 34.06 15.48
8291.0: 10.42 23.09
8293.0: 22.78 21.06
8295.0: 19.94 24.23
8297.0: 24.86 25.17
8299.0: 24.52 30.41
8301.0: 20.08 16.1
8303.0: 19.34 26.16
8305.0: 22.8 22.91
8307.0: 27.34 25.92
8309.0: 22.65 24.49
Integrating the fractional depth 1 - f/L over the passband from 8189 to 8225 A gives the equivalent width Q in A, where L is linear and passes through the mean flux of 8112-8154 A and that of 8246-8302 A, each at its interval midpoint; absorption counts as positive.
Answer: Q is 3.7 A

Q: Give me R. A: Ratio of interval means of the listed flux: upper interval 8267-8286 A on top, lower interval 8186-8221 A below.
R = 1.10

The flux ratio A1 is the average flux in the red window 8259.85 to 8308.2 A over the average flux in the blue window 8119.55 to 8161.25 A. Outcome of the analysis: 1.0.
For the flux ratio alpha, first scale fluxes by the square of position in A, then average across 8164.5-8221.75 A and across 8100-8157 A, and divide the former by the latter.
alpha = 0.93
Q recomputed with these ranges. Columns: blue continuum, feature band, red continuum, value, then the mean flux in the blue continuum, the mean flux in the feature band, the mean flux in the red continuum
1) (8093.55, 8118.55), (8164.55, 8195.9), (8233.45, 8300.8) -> 1.0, 25.5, 24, 23.9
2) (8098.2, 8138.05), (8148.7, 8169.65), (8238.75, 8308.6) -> 0.3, 24.9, 24.3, 23.9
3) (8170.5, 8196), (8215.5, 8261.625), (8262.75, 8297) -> 2.6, 24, 22.6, 24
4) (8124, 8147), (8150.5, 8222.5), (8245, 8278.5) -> 3.5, 25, 23.3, 23.8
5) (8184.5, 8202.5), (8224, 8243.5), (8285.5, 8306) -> 0.7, 24.3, 22.9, 22.8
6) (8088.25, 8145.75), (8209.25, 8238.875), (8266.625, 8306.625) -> 4.1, 25.2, 20.9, 23.7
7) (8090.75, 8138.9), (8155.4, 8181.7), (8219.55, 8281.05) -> 0.3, 25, 24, 23.3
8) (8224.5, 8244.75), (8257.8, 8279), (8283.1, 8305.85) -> -0.5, 23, 23.8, 23.3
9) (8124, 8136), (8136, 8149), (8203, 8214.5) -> -0.9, 24.5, 25.7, 21.4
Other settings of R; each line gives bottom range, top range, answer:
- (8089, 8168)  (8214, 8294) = 0.92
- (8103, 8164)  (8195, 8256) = 0.91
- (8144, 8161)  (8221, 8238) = 0.88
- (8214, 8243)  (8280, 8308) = 1.10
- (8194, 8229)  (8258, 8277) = 1.10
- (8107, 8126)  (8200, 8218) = 0.89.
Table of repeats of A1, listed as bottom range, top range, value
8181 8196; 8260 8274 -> 1.00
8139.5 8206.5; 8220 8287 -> 0.96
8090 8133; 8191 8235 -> 0.87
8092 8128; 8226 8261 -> 0.94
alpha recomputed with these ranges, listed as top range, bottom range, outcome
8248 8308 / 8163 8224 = 1.06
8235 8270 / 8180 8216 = 1.05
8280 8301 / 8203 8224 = 1.21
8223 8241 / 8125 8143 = 0.94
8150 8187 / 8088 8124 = 0.97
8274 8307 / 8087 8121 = 0.97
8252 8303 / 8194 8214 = 1.05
